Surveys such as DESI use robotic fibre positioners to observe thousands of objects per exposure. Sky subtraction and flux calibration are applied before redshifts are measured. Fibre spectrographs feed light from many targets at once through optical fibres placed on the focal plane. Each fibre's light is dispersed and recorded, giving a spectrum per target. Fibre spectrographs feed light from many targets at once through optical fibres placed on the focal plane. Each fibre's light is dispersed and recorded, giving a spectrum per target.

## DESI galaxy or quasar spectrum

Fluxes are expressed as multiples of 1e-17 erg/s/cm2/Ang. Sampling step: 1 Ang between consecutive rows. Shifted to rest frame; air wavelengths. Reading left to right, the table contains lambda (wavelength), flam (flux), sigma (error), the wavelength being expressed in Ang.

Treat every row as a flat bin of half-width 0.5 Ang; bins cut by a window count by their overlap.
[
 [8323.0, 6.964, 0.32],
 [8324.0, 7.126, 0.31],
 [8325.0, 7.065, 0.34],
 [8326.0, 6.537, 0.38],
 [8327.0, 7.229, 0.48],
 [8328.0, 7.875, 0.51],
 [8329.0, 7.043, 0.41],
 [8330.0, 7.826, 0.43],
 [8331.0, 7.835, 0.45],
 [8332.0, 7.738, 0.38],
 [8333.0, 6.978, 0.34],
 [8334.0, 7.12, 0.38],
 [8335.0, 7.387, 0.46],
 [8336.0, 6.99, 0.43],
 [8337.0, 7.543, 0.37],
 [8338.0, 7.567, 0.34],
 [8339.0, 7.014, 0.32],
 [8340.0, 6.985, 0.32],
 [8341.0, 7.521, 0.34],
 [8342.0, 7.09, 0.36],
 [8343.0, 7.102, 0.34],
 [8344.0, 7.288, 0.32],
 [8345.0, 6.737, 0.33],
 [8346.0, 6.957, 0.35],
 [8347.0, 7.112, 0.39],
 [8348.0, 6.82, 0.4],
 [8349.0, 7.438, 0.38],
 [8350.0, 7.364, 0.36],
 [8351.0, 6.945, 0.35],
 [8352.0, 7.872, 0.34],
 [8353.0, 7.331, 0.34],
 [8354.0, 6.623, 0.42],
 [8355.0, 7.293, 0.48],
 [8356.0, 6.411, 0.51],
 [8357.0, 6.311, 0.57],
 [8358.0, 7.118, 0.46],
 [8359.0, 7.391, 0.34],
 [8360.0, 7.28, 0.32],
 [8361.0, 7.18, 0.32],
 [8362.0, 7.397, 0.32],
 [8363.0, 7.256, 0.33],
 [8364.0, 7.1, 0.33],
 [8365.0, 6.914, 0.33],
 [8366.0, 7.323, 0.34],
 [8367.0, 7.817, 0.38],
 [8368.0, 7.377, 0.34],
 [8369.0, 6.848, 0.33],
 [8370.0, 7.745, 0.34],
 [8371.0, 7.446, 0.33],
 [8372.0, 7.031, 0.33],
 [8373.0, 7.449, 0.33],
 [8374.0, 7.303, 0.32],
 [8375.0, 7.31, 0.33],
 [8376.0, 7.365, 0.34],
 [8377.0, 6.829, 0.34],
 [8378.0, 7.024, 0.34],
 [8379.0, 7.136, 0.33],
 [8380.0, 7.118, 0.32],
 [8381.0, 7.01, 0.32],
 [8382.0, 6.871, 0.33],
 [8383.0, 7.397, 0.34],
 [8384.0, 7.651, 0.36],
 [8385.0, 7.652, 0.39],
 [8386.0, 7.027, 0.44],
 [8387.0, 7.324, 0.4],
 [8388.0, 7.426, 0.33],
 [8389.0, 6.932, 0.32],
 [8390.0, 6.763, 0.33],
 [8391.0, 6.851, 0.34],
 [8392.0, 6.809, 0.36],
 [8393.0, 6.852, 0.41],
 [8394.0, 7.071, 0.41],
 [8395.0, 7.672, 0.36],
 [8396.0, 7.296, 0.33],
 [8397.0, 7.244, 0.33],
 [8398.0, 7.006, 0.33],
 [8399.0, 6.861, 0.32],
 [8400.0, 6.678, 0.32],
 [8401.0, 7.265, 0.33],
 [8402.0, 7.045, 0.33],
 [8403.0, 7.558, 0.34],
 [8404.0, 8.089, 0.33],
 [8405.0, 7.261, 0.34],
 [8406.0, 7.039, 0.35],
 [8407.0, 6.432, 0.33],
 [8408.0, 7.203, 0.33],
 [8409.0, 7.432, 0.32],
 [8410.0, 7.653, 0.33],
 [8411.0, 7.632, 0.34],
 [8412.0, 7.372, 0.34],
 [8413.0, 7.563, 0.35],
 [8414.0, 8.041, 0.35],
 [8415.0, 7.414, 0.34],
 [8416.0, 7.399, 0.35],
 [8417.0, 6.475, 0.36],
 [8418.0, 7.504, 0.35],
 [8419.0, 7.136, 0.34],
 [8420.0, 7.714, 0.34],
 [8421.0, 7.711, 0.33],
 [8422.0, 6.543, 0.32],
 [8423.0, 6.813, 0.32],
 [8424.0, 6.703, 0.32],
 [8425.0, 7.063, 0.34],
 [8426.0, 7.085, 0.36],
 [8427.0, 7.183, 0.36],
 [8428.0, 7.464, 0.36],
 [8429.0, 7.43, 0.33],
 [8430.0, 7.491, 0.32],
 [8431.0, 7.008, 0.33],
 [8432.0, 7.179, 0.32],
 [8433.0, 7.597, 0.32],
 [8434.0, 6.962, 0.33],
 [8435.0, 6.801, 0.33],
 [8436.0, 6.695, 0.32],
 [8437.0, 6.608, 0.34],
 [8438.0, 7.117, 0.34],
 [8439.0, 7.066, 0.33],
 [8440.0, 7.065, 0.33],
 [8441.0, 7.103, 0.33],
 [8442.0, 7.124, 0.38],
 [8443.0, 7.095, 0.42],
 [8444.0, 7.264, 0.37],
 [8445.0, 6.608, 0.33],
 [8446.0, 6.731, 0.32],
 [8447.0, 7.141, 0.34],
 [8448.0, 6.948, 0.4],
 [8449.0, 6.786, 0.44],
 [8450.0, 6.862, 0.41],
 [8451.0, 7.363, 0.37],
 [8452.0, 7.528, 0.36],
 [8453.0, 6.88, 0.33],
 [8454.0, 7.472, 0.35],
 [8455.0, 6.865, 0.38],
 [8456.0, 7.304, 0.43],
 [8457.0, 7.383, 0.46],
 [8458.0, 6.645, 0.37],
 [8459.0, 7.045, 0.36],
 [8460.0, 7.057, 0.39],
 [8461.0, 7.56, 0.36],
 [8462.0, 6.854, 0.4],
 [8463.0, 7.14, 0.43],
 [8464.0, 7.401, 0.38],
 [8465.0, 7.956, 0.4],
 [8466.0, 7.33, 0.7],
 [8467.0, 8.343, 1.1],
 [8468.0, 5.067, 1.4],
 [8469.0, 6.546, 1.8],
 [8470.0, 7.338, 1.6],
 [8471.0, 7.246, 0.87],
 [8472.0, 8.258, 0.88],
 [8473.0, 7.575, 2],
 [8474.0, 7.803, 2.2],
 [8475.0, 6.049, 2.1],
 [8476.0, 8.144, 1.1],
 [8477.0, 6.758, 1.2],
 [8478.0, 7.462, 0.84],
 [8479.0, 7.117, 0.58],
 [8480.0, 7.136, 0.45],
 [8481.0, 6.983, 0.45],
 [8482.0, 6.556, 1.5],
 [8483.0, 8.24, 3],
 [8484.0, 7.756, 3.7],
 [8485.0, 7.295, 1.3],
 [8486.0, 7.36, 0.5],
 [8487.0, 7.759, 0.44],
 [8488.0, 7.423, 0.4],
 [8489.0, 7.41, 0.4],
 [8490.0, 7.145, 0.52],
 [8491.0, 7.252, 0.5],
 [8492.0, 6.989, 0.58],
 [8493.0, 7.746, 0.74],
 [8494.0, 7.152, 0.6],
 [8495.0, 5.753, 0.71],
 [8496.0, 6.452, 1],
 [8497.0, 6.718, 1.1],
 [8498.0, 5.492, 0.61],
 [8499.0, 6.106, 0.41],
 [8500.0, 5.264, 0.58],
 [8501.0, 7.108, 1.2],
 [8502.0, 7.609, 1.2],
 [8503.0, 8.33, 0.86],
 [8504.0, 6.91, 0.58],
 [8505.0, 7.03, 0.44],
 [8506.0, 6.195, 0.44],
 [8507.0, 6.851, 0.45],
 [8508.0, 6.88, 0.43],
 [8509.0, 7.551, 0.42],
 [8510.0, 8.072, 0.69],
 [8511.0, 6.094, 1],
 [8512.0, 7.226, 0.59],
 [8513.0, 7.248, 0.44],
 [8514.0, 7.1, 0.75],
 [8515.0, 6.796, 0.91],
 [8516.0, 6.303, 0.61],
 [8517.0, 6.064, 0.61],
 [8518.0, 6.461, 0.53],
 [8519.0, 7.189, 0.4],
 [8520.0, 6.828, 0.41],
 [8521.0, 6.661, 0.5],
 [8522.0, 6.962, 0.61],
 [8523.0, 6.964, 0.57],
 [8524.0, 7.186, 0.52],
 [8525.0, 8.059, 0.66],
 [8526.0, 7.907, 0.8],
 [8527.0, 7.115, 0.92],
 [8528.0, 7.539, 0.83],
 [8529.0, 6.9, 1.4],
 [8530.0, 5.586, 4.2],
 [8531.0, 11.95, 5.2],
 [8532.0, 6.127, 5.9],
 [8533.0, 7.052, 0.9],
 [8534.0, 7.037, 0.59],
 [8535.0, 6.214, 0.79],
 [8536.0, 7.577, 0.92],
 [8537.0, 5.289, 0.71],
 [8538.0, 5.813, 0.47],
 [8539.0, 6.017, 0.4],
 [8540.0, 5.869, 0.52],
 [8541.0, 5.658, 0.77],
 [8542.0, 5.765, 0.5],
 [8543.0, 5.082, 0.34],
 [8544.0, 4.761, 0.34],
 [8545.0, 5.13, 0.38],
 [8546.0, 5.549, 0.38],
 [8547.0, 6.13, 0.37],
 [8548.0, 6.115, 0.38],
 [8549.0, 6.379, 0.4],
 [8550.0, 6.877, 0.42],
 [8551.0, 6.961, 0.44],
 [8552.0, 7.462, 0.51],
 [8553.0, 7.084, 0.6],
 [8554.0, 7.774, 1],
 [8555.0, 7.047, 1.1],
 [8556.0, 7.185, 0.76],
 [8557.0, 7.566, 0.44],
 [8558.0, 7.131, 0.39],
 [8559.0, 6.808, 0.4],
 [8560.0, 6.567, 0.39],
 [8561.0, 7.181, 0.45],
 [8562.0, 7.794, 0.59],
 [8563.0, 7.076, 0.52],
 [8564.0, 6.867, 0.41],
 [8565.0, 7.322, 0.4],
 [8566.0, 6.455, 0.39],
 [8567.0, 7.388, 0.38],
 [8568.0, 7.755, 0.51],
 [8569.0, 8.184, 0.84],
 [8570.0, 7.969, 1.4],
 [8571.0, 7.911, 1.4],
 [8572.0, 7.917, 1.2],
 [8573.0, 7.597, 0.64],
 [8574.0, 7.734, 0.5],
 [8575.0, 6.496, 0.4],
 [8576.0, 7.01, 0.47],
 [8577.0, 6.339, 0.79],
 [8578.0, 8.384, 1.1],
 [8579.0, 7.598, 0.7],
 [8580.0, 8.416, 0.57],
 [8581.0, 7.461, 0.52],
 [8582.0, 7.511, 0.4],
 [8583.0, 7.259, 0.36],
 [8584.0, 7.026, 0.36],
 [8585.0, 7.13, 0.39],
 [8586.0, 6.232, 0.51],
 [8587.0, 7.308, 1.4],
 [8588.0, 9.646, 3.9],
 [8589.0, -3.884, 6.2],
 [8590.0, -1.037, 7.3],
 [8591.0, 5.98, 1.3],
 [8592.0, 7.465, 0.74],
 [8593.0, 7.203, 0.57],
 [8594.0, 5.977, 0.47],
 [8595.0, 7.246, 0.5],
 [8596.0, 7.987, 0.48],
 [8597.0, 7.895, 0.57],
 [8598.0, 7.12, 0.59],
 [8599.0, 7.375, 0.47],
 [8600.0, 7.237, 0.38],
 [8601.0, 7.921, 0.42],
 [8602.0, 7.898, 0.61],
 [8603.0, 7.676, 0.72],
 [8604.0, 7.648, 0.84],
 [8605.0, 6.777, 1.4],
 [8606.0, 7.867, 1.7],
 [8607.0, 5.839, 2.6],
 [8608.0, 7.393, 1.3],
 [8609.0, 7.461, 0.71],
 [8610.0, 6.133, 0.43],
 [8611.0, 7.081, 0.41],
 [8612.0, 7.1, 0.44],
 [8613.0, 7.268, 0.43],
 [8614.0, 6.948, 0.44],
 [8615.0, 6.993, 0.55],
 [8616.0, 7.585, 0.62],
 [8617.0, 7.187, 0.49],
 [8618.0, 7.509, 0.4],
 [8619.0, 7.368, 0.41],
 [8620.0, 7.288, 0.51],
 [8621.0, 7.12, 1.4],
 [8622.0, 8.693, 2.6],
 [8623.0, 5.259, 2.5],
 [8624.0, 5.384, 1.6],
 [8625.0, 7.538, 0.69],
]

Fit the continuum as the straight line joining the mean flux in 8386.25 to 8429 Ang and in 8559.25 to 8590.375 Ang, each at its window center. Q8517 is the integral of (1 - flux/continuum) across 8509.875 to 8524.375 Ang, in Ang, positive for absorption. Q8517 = 0.24 Ang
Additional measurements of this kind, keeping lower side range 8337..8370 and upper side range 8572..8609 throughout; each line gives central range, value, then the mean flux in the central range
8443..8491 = -1.4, 7.21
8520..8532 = -0.9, 7.44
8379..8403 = -0.1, 7.13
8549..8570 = -1.1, 7.22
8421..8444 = -0.1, 7.07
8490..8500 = 0.5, 6.59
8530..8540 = 0.0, 6.88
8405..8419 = -0.5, 7.31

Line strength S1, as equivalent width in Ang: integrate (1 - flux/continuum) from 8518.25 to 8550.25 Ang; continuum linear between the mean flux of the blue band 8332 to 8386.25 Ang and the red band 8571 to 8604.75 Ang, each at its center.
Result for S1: 1.5 Ang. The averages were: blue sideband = 7.19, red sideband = 6.83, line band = 6.6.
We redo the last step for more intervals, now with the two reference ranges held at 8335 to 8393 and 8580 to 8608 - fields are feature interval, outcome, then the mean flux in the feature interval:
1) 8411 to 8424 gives -0.46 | 7.3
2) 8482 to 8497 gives -0.76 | 7.22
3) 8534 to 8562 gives 1.22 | 6.44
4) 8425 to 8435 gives -0.31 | 7.23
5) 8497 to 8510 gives 0.03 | 6.82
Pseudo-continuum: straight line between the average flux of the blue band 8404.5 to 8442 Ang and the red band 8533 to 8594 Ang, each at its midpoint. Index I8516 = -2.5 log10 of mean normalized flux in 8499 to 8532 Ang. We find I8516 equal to -0.043 mag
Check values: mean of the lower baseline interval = 7.19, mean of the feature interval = 7.09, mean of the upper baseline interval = 6.62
